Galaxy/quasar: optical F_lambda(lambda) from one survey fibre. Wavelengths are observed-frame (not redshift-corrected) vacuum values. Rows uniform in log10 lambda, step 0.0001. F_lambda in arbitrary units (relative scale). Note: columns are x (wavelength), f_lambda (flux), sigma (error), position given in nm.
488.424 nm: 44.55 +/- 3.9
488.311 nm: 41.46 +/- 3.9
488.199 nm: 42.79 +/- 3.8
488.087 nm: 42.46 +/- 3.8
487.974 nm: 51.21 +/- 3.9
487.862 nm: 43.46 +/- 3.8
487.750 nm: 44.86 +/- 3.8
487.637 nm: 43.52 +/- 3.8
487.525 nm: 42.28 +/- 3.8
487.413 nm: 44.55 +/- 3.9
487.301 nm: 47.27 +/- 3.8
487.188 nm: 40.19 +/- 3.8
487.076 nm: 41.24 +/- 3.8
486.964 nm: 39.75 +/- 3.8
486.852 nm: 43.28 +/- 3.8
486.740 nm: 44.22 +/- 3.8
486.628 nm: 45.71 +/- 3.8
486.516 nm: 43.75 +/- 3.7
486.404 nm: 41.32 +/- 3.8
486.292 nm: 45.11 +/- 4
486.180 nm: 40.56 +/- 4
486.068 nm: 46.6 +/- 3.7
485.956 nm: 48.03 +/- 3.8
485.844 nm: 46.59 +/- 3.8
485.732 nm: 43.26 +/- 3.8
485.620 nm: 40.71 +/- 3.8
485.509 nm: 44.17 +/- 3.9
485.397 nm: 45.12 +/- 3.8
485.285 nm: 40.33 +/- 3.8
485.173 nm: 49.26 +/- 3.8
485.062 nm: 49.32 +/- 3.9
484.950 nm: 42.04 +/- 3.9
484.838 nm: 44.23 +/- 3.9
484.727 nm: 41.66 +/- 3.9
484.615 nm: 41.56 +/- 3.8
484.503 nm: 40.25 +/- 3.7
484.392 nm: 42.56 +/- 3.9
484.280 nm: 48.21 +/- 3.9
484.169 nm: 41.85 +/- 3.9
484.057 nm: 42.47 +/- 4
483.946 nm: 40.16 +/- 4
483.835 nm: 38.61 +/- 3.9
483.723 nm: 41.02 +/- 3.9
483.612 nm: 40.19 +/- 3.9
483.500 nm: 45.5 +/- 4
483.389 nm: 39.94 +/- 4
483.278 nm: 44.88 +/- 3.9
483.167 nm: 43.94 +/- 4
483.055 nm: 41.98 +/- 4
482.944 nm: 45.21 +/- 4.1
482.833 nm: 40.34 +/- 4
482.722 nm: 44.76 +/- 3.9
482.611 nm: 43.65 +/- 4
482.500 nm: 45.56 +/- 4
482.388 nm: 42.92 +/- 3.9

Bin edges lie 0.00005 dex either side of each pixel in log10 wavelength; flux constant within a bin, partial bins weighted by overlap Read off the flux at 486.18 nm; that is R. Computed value 40.56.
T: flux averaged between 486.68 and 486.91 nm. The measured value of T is 43.8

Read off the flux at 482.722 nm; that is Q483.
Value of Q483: 44.76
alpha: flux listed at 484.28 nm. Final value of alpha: 48.21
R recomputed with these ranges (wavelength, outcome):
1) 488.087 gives 42.46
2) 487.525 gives 42.28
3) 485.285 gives 40.33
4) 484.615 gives 41.56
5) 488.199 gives 42.79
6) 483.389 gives 39.94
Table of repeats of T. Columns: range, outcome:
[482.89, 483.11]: 43.6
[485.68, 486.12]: 46.1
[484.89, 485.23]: 46.8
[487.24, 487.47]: 45.7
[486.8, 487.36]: 42.3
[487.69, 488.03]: 46.5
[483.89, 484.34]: 43.2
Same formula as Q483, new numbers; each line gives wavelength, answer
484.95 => 42.04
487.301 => 47.27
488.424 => 44.55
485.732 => 43.26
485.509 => 44.17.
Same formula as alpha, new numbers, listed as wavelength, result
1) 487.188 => 40.19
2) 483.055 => 41.98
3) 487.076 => 41.24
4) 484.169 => 41.85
